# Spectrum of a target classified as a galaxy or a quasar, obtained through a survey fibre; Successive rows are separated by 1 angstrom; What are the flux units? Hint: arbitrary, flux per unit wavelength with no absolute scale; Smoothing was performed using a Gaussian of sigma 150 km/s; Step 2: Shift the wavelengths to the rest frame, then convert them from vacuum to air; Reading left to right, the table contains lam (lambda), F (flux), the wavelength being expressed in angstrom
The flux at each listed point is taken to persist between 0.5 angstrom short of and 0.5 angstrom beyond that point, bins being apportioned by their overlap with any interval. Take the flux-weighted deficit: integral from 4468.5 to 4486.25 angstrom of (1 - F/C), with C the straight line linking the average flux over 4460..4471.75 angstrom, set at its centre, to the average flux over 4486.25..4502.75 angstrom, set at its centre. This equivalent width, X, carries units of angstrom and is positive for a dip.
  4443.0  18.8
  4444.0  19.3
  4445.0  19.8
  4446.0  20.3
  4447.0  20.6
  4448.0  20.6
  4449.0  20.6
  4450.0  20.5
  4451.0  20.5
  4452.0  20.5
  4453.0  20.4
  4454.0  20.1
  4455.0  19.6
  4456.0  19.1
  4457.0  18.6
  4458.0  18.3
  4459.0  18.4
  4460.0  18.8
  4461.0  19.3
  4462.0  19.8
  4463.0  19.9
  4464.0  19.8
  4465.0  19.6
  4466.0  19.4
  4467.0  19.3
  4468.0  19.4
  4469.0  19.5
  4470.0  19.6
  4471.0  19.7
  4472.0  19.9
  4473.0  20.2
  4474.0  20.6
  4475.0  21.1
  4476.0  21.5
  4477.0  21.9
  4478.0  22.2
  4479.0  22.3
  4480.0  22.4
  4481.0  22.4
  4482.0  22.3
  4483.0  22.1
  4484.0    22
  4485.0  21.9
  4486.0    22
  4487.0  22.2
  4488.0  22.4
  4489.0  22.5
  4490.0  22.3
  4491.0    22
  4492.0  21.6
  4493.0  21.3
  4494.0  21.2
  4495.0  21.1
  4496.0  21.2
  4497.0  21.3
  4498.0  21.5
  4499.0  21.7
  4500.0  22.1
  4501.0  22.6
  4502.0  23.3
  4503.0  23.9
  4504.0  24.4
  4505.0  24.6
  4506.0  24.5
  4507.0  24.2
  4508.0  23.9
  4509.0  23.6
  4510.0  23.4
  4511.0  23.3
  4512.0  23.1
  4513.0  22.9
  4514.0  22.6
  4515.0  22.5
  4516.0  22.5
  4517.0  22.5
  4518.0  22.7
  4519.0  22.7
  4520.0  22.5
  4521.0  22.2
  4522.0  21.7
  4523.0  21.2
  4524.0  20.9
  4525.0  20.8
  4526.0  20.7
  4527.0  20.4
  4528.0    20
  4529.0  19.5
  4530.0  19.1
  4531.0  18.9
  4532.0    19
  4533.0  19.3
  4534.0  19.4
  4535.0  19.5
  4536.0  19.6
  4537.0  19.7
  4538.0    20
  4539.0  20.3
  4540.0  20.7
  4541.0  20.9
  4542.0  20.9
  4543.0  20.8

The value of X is -0.7 angstrom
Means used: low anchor 19.5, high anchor 21.9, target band 21.3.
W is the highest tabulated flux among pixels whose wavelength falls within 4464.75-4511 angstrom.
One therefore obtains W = 24.6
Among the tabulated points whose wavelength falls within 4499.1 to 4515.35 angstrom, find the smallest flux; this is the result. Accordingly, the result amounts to 22.1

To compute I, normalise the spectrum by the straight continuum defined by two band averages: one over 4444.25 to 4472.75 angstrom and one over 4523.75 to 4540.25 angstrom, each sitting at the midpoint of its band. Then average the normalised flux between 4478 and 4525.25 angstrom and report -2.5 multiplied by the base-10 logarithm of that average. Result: -0.14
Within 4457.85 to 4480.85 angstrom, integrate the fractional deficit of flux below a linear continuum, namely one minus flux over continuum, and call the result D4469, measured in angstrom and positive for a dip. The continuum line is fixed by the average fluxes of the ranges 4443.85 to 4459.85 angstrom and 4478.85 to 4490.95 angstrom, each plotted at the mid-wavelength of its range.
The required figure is 1.0 angstrom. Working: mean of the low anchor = 19.8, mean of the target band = 20.2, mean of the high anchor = 22.2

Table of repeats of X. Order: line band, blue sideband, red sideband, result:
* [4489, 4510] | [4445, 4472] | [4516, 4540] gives -2.5 angstrom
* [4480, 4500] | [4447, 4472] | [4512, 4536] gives -1.5 angstrom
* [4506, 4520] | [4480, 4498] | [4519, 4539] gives -1.5 angstrom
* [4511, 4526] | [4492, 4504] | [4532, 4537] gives -1.2 angstrom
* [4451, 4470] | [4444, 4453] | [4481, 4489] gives 1.3 angstrom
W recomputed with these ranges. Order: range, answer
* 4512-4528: 23.1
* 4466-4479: 22.3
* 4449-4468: 20.6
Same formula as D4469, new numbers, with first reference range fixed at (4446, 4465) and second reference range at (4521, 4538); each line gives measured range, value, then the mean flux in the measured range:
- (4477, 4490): -1.54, 22.2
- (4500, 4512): -2.25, 23.7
